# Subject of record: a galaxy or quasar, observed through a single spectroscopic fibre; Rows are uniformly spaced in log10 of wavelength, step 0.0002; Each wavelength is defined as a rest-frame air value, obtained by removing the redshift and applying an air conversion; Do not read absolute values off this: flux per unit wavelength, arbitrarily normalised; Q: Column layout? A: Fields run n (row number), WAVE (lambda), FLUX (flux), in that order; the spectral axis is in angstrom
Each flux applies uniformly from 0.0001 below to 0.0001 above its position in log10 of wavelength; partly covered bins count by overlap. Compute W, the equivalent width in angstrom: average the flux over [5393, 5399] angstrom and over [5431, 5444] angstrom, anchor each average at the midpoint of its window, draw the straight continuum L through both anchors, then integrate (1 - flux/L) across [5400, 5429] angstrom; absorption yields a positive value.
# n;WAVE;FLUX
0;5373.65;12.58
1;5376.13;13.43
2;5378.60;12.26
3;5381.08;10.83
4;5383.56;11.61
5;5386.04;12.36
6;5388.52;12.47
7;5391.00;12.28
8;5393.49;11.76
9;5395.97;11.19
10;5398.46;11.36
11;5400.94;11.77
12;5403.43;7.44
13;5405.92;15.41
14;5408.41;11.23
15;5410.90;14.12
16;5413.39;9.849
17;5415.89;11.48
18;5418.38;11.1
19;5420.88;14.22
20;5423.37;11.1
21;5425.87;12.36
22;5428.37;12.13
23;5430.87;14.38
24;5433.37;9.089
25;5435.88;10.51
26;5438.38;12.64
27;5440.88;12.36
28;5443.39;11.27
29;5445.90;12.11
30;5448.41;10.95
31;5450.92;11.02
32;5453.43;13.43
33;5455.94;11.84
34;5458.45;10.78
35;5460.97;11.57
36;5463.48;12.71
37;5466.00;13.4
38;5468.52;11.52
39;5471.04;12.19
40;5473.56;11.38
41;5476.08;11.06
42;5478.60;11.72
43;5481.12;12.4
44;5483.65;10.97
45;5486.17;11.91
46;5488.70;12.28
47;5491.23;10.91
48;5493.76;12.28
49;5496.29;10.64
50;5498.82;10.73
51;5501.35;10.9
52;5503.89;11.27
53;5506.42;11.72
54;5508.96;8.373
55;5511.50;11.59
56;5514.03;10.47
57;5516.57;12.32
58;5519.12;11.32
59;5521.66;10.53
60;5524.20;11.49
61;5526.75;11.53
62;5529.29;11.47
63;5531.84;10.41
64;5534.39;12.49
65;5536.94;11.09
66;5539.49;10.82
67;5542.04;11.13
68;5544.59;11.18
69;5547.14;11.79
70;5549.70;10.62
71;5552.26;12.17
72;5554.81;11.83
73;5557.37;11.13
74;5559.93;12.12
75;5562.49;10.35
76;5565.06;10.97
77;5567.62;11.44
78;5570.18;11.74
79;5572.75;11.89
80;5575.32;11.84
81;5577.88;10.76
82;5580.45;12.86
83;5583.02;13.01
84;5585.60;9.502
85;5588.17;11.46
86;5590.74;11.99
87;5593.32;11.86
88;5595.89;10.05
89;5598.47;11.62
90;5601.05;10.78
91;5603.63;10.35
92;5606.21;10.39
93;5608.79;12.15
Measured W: -1.07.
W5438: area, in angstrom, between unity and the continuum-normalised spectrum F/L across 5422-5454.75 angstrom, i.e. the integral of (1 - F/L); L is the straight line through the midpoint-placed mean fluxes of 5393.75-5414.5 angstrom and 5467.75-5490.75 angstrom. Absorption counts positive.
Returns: -0.5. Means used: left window 11.6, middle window 11.8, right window 11.7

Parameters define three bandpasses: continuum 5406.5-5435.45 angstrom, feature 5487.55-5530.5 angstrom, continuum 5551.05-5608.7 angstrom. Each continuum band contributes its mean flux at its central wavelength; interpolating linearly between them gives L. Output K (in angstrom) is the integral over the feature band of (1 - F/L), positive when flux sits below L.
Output 1.8 angstrom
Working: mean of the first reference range 12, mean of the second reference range 11.4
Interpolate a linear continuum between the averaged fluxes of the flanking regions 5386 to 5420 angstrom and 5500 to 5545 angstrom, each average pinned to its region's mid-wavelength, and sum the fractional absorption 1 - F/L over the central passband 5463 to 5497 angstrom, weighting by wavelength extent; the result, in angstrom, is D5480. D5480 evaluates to -1.5 angstrom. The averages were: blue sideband 11.7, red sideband 11.1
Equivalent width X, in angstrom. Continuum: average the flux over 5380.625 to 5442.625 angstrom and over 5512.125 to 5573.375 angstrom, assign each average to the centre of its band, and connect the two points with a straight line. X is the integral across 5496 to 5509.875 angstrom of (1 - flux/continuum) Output 1.0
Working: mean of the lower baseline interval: 11.8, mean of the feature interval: 10.7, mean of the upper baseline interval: 11.3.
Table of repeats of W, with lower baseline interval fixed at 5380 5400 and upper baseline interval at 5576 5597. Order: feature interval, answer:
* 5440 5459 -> -0.1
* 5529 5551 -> 0.6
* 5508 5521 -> 0.8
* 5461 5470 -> -0.6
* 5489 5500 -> 0.3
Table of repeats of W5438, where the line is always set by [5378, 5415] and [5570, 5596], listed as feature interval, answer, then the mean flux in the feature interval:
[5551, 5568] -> 0.3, 11.4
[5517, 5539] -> 0.6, 11.3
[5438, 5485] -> -0.7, 11.8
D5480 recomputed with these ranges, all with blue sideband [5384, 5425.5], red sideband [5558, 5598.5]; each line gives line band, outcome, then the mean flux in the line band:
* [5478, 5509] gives 0.79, 11.3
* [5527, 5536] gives 0.08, 11.5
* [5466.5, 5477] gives 0.00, 11.7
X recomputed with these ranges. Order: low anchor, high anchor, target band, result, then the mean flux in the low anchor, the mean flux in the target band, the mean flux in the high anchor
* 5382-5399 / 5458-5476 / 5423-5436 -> 0.19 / 11.9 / 11.7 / 11.9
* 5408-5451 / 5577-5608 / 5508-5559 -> 1.03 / 11.8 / 11.2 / 11.2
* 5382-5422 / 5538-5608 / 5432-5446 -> 0.52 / 11.8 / 11.3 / 11.3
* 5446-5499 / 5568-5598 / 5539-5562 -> 0.38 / 11.7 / 11.4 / 11.5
